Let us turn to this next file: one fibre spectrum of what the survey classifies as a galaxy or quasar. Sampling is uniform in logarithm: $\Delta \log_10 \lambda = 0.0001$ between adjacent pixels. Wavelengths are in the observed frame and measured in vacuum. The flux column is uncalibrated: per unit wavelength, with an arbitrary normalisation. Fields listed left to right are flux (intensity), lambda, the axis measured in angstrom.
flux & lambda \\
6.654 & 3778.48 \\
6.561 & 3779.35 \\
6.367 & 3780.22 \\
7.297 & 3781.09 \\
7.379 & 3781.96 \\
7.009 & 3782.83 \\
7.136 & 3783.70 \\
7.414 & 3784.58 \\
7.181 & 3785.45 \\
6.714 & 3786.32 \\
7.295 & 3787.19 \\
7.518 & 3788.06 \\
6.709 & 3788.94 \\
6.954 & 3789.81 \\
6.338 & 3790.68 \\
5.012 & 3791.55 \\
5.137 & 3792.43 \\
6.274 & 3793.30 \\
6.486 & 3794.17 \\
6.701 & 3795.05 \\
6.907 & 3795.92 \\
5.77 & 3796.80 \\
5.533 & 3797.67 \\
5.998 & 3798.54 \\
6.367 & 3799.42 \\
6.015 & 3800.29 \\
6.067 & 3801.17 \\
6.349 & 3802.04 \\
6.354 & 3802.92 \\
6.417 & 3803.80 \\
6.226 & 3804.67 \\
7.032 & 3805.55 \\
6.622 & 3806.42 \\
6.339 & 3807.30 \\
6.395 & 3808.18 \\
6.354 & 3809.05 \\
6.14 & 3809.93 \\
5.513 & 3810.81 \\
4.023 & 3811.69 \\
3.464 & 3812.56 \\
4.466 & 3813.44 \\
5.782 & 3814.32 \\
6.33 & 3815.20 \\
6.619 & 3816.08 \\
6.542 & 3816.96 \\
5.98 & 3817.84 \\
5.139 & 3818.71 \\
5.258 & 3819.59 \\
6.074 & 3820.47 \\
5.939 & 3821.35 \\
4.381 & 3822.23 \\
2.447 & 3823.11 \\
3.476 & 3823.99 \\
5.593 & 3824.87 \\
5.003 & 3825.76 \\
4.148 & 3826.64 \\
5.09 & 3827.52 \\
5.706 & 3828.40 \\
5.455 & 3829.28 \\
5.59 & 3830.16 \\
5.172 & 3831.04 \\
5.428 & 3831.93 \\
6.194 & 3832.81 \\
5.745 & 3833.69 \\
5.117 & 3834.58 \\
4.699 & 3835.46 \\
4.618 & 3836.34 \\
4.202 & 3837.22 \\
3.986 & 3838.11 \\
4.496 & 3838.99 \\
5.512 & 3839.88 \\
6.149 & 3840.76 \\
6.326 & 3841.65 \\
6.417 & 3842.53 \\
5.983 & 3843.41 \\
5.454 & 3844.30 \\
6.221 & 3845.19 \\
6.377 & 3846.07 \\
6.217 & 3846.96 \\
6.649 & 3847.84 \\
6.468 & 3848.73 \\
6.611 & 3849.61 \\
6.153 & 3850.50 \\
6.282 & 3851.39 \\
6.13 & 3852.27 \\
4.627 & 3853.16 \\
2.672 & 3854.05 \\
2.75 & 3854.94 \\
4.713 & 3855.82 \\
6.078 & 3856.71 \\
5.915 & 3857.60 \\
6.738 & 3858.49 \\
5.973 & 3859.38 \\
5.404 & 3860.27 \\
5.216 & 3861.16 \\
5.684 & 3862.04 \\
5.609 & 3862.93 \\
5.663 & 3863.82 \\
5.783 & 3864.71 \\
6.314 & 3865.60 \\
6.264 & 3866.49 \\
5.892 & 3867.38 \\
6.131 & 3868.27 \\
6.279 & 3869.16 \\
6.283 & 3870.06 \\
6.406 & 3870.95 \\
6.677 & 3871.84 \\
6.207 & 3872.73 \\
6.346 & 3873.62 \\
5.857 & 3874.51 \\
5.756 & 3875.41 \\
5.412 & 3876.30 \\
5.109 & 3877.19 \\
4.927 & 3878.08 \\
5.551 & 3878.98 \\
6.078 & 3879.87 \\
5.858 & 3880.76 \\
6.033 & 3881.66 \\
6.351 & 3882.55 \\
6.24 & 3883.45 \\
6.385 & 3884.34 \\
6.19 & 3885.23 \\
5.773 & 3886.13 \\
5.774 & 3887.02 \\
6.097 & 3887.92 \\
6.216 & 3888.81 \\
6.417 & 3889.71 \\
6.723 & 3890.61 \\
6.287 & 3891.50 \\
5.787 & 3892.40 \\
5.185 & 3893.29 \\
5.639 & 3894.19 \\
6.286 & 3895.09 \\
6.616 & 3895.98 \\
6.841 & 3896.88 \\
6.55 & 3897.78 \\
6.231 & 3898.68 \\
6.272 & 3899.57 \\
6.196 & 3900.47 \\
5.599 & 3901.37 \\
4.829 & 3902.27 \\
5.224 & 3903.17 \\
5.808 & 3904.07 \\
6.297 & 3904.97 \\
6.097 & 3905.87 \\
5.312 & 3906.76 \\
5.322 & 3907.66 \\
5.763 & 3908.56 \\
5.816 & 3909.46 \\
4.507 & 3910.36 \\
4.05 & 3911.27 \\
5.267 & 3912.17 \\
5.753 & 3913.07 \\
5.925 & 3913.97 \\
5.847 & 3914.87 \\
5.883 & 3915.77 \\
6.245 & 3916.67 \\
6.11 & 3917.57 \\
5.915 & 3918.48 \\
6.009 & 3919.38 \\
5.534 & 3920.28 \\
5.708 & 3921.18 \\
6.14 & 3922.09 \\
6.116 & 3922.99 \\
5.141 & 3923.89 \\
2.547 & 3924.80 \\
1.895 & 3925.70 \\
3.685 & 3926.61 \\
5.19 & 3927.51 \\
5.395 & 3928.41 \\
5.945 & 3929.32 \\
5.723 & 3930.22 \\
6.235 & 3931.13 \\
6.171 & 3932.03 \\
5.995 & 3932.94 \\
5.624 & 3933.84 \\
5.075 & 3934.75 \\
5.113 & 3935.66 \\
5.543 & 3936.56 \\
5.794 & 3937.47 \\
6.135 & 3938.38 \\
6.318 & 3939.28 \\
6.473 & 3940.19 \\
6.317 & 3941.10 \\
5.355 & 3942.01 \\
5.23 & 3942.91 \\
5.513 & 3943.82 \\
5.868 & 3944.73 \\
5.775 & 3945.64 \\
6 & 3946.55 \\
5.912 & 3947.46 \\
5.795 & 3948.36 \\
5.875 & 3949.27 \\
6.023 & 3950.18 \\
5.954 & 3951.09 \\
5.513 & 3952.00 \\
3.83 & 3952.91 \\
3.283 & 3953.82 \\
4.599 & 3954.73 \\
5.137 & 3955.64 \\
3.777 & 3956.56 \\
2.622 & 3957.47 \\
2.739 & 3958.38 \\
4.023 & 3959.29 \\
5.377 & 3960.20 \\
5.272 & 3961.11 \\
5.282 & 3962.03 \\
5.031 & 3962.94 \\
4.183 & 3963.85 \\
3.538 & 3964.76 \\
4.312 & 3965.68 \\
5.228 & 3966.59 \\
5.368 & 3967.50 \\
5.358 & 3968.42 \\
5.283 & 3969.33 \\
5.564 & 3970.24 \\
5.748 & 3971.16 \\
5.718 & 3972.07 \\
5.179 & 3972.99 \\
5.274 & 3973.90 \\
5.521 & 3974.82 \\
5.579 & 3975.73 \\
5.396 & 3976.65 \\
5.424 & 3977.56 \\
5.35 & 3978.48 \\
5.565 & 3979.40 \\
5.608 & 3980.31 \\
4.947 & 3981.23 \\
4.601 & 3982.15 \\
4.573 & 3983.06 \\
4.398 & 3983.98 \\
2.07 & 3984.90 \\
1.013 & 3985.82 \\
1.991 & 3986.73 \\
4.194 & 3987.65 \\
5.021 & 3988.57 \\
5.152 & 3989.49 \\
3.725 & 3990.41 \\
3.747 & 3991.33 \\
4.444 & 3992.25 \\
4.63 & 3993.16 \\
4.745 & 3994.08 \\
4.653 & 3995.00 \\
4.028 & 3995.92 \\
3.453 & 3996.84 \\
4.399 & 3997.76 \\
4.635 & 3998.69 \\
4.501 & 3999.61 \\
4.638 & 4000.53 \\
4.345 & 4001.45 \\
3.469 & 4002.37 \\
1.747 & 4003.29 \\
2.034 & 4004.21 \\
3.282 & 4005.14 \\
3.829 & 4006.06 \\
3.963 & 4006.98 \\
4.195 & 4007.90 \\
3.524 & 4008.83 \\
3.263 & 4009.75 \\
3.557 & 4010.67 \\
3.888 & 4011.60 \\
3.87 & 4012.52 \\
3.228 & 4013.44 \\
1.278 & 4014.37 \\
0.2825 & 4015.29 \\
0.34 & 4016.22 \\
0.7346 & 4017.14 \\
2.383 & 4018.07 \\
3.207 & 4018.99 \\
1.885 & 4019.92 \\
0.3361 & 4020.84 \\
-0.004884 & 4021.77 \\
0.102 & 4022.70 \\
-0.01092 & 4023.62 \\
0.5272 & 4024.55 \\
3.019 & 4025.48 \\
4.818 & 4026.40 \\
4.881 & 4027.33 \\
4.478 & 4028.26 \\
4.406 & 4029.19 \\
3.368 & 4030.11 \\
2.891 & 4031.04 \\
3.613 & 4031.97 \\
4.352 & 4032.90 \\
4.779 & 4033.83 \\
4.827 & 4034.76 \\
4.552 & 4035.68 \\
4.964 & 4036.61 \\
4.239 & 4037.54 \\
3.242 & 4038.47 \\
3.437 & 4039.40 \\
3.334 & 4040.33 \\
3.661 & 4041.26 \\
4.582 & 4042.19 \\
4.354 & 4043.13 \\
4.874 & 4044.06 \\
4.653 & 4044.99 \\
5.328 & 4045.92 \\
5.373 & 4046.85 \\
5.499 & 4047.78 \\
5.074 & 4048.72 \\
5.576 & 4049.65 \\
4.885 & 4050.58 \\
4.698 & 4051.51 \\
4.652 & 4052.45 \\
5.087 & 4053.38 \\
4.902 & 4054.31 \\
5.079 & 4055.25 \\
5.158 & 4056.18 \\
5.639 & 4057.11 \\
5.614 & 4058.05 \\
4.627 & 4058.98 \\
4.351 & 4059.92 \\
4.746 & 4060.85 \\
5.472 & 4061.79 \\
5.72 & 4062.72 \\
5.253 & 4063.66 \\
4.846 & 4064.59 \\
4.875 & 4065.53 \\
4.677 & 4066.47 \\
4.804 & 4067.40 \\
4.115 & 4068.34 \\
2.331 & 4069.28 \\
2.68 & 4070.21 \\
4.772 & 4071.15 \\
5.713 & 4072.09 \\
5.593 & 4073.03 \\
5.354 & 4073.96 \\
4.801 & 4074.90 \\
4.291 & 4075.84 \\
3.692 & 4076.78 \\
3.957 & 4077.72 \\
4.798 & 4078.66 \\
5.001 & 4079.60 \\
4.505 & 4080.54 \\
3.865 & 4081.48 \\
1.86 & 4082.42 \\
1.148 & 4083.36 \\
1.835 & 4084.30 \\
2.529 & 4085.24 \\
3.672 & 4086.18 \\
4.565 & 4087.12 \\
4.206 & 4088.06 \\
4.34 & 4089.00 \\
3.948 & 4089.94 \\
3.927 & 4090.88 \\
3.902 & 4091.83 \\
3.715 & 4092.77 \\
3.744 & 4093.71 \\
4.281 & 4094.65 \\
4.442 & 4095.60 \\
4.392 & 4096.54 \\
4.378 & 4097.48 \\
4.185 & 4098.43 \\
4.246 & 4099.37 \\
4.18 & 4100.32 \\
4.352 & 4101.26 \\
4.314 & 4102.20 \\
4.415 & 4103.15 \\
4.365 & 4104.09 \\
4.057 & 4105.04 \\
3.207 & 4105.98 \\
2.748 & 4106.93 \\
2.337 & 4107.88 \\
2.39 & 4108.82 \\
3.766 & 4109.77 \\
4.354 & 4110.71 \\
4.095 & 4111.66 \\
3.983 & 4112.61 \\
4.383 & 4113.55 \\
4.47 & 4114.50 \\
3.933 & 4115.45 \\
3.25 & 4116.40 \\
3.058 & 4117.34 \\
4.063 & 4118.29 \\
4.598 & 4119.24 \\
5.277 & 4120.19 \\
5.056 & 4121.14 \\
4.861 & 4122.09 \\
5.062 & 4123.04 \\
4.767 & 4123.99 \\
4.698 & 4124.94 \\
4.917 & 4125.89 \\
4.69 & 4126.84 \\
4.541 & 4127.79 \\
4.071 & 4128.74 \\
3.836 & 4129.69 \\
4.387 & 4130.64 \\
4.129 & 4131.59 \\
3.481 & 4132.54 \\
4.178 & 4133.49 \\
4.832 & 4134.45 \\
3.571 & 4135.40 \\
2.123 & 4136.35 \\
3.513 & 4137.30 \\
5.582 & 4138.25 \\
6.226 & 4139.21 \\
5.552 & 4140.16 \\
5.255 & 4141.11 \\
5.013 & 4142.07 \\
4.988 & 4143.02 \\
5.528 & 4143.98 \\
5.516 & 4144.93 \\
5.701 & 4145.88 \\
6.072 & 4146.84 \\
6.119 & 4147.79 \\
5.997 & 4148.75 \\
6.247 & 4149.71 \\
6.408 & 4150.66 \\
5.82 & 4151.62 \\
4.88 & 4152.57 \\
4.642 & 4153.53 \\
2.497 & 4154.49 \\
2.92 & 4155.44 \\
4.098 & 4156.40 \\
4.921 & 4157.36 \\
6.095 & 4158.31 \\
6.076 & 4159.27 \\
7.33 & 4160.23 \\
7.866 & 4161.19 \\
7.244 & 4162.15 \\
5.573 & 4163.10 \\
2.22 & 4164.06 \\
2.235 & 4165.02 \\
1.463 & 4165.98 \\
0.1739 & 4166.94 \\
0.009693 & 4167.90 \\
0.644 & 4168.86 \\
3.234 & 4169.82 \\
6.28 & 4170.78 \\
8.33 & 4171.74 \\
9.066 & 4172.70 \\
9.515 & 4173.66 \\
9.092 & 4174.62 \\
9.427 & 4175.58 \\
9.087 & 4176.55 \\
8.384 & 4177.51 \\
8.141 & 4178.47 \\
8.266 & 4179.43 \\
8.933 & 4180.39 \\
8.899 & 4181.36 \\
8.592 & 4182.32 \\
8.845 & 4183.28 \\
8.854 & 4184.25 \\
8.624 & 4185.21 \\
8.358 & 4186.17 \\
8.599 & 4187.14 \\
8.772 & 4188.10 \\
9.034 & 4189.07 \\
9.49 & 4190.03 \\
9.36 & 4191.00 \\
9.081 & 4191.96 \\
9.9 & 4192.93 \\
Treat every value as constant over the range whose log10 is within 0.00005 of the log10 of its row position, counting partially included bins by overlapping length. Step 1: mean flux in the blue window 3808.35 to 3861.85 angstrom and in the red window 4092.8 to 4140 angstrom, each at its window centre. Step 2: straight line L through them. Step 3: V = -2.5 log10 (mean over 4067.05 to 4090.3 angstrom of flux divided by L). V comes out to 0.11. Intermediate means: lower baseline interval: 5.39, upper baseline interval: 4.16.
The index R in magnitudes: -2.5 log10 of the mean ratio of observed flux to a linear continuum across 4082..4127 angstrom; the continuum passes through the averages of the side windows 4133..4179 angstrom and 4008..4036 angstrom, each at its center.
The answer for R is 0.110 mag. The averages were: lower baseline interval 2.76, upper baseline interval 5.33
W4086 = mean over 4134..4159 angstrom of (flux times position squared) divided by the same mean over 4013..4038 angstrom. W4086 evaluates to 2.0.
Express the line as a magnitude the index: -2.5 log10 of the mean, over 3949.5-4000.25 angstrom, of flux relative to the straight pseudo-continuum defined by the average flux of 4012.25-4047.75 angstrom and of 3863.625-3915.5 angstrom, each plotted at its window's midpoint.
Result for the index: -0.09 mag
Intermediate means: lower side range 5.9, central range 4.6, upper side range 3.19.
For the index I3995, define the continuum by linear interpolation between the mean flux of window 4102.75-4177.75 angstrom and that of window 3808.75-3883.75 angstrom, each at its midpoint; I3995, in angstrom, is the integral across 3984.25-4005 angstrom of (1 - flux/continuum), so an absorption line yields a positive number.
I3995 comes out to 5.7 angstrom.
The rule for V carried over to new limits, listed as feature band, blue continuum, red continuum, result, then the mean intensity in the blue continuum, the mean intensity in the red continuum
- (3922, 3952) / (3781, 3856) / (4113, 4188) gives 0.03 mag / 5.77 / 5.47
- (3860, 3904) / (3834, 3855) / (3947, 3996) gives -0.14 mag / 5.47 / 4.69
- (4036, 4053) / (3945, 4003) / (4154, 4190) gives 0.16 mag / 4.67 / 6.47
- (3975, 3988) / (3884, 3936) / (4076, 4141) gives 0.17 mag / 5.66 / 4.05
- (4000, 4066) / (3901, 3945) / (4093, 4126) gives 0.23 mag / 5.5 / 4.12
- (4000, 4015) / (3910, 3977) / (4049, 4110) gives 0.38 mag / 5.25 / 4.24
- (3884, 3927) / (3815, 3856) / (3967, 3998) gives -0.13 mag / 5.36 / 4.64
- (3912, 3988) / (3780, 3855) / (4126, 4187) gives 0.13 mag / 5.81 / 5.64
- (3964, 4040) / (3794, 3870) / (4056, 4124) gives 0.24 mag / 5.63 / 4.18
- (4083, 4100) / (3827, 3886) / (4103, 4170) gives 0.21 mag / 5.69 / 4.37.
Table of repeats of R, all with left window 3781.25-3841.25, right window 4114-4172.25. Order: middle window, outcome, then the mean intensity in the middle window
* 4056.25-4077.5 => 0.03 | 4.72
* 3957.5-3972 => 0.10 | 4.78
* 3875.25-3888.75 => -0.06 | 5.85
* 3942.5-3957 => 0.01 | 5.25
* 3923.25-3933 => 0.10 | 4.88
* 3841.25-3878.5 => -0.04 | 5.81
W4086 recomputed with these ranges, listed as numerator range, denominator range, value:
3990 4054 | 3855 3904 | 0.65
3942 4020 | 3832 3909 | 0.78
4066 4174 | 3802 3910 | 0.88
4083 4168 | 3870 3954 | 0.84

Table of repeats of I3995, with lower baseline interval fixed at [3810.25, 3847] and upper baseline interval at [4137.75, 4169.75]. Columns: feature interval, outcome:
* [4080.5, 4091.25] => 3.40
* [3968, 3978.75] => -0.88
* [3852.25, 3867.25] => -0.41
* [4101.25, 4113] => 2.73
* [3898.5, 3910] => -1.28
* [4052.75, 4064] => -0.54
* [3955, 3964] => 1.26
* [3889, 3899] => -2.04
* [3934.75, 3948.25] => -1.83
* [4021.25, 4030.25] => 4.42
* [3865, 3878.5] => -2.01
